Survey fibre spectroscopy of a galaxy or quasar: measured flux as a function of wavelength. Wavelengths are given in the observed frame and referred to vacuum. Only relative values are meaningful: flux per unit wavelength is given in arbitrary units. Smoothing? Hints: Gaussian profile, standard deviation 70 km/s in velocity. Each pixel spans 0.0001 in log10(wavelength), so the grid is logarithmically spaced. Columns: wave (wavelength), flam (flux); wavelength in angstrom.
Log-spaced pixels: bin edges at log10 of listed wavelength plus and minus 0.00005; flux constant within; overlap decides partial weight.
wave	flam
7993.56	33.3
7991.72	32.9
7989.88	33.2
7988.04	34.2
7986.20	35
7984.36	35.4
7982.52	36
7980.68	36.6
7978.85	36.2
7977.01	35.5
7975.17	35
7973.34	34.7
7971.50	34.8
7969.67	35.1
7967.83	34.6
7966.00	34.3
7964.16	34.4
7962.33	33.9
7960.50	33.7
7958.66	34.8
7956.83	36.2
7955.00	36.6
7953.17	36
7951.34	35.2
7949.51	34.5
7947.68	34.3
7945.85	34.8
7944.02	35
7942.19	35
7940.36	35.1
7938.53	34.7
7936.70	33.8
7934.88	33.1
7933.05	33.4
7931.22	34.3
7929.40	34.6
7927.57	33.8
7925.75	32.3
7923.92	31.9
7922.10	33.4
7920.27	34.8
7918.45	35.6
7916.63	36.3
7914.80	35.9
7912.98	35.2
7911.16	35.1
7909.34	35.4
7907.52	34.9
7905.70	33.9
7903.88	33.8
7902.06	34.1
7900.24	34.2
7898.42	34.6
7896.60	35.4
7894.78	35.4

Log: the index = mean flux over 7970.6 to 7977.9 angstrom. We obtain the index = 35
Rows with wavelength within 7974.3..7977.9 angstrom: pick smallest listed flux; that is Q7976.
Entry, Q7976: 35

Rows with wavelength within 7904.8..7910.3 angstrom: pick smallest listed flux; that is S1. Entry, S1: 33.9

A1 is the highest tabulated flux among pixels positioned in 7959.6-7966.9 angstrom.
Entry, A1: 34.4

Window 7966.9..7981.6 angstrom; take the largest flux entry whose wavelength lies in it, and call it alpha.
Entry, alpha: 36.6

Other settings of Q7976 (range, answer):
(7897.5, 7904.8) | 33.8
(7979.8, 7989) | 34.2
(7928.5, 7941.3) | 33.1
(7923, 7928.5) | 31.9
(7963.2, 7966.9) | 34.3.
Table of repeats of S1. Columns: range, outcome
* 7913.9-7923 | 33.4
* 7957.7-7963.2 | 33.7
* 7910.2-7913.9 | 35.1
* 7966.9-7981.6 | 34.6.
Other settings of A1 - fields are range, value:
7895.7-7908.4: 35.4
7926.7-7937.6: 34.6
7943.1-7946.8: 35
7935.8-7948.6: 35.1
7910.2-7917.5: 36.3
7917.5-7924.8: 35.6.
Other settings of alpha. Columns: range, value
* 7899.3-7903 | 34.2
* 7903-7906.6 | 33.9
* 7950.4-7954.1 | 36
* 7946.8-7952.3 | 35.2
